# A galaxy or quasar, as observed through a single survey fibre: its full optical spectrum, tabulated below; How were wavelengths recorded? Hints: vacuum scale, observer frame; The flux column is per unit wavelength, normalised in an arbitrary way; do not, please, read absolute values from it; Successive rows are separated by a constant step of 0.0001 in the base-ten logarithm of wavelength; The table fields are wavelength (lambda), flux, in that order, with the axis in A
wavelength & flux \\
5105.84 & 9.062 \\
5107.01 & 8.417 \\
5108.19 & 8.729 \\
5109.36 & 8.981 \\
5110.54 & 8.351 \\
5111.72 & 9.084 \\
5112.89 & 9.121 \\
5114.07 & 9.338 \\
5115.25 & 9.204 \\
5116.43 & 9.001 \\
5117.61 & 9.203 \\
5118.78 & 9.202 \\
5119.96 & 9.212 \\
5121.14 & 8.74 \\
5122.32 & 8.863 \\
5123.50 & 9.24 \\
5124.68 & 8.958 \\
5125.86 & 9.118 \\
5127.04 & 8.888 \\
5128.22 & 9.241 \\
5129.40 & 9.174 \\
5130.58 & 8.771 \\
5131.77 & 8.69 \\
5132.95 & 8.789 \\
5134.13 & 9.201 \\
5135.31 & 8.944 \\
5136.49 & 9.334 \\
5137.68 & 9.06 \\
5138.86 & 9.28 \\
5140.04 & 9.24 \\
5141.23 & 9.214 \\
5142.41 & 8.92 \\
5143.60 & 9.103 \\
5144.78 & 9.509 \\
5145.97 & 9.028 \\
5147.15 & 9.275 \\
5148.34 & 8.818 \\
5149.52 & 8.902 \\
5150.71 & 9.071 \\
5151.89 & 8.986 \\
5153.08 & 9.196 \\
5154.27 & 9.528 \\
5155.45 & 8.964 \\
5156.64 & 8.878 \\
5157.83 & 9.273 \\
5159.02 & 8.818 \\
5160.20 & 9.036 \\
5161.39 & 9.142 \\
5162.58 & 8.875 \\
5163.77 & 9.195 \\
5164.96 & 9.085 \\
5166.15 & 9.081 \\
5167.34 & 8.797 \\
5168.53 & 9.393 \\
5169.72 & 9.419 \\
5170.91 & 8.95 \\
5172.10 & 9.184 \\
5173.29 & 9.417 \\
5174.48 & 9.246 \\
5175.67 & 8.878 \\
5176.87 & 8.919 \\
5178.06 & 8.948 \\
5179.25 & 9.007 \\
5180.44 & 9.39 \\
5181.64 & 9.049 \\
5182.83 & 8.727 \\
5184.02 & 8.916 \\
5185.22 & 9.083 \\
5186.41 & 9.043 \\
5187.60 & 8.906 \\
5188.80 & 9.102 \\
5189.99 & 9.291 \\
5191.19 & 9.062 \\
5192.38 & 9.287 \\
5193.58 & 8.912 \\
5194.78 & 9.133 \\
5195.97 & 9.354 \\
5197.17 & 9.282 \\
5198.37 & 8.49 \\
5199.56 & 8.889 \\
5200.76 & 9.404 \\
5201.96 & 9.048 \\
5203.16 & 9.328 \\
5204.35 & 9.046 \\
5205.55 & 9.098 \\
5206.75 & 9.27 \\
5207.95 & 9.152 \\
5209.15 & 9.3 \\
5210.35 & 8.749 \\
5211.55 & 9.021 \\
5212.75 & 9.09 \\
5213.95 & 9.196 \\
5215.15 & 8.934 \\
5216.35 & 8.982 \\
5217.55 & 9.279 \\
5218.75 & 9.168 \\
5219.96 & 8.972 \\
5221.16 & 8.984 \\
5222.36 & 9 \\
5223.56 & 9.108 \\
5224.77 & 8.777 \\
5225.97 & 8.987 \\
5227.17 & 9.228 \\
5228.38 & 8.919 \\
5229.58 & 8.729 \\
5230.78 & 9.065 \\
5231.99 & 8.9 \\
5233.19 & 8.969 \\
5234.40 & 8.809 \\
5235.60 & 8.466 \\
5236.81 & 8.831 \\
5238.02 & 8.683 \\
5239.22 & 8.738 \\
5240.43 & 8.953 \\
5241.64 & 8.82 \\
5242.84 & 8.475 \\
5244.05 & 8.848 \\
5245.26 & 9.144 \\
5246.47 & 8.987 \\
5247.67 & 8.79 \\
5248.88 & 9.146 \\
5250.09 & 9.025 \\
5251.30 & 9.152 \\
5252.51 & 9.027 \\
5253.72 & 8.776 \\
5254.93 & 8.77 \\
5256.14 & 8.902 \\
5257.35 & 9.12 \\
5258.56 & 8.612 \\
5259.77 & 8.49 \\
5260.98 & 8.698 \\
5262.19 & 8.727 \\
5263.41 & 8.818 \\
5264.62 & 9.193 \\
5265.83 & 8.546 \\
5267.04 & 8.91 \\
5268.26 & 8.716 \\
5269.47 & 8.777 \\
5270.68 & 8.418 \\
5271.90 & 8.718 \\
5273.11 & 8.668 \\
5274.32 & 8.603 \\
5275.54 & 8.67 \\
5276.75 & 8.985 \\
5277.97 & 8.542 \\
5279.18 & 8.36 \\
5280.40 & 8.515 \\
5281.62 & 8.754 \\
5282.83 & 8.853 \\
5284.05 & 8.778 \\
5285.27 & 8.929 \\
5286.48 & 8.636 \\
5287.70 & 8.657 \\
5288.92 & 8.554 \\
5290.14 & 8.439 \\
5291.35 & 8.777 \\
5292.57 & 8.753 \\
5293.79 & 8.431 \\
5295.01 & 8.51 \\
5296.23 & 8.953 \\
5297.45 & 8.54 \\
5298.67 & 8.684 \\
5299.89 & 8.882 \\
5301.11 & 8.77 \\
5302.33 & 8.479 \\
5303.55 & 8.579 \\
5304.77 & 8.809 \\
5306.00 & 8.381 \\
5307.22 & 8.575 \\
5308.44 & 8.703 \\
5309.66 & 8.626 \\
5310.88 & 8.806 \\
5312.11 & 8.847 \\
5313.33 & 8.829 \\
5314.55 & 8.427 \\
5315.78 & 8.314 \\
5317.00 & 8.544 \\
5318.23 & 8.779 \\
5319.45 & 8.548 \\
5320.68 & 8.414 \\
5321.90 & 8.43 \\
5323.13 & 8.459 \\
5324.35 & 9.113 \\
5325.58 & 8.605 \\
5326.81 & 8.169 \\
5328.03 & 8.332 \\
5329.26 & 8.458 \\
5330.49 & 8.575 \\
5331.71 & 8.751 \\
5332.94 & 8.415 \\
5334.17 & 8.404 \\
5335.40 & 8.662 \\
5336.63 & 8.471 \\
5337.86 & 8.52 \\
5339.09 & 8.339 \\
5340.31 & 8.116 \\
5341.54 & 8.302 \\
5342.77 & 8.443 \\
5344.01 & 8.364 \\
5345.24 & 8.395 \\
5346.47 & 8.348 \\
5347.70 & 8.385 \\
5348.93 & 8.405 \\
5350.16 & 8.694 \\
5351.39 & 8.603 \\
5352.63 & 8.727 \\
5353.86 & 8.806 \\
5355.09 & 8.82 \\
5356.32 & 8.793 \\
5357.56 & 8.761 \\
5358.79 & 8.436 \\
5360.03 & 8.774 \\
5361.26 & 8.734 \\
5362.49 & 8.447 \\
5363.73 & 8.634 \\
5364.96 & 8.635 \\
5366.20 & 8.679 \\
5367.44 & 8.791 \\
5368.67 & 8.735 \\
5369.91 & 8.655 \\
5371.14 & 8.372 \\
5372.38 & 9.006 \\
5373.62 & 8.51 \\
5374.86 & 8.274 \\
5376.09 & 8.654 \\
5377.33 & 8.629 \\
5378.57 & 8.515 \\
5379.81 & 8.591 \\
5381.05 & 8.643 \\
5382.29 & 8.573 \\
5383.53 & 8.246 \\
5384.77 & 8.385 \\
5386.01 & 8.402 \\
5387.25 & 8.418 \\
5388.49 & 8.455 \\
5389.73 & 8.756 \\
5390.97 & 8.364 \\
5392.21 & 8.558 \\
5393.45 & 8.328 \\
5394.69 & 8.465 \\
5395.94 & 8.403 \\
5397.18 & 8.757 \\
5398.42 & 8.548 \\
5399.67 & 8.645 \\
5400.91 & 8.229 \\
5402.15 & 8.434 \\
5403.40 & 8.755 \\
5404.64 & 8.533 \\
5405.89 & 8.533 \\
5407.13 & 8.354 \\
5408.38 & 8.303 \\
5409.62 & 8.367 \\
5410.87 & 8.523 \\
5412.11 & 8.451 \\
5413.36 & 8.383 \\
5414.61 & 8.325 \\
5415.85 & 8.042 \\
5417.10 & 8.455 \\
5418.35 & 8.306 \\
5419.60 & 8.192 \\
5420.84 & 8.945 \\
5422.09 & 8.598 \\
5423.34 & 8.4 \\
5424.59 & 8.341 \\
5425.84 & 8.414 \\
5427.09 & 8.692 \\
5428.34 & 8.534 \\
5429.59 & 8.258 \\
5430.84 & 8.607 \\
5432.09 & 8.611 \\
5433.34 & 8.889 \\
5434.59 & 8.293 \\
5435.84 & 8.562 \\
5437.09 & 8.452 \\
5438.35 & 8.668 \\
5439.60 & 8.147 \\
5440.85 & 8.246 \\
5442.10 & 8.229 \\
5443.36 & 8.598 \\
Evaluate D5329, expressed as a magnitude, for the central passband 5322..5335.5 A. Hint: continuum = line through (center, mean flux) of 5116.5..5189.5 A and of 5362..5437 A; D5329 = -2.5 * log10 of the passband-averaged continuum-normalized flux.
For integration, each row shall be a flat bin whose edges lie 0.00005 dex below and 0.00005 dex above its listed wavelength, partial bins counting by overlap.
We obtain 0.02 mag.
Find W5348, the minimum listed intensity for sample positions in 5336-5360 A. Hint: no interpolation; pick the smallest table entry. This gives 8.116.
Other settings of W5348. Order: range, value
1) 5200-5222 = 8.749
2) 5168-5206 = 8.49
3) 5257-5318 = 8.314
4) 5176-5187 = 8.727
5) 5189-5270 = 8.466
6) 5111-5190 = 8.69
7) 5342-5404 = 8.229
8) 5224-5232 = 8.729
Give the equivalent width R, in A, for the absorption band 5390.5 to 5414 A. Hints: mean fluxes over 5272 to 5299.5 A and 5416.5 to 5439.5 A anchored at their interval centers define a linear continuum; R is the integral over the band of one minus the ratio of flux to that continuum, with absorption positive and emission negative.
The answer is 0.2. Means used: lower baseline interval 8.67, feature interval 8.47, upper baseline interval 8.5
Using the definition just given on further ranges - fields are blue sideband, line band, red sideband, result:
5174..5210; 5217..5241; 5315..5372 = 0.1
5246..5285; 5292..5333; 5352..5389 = 0.5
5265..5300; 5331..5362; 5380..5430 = 0.1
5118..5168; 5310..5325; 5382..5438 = 0.1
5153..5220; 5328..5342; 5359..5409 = 0.4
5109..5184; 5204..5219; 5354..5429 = -0.3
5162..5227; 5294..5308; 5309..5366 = 0.1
